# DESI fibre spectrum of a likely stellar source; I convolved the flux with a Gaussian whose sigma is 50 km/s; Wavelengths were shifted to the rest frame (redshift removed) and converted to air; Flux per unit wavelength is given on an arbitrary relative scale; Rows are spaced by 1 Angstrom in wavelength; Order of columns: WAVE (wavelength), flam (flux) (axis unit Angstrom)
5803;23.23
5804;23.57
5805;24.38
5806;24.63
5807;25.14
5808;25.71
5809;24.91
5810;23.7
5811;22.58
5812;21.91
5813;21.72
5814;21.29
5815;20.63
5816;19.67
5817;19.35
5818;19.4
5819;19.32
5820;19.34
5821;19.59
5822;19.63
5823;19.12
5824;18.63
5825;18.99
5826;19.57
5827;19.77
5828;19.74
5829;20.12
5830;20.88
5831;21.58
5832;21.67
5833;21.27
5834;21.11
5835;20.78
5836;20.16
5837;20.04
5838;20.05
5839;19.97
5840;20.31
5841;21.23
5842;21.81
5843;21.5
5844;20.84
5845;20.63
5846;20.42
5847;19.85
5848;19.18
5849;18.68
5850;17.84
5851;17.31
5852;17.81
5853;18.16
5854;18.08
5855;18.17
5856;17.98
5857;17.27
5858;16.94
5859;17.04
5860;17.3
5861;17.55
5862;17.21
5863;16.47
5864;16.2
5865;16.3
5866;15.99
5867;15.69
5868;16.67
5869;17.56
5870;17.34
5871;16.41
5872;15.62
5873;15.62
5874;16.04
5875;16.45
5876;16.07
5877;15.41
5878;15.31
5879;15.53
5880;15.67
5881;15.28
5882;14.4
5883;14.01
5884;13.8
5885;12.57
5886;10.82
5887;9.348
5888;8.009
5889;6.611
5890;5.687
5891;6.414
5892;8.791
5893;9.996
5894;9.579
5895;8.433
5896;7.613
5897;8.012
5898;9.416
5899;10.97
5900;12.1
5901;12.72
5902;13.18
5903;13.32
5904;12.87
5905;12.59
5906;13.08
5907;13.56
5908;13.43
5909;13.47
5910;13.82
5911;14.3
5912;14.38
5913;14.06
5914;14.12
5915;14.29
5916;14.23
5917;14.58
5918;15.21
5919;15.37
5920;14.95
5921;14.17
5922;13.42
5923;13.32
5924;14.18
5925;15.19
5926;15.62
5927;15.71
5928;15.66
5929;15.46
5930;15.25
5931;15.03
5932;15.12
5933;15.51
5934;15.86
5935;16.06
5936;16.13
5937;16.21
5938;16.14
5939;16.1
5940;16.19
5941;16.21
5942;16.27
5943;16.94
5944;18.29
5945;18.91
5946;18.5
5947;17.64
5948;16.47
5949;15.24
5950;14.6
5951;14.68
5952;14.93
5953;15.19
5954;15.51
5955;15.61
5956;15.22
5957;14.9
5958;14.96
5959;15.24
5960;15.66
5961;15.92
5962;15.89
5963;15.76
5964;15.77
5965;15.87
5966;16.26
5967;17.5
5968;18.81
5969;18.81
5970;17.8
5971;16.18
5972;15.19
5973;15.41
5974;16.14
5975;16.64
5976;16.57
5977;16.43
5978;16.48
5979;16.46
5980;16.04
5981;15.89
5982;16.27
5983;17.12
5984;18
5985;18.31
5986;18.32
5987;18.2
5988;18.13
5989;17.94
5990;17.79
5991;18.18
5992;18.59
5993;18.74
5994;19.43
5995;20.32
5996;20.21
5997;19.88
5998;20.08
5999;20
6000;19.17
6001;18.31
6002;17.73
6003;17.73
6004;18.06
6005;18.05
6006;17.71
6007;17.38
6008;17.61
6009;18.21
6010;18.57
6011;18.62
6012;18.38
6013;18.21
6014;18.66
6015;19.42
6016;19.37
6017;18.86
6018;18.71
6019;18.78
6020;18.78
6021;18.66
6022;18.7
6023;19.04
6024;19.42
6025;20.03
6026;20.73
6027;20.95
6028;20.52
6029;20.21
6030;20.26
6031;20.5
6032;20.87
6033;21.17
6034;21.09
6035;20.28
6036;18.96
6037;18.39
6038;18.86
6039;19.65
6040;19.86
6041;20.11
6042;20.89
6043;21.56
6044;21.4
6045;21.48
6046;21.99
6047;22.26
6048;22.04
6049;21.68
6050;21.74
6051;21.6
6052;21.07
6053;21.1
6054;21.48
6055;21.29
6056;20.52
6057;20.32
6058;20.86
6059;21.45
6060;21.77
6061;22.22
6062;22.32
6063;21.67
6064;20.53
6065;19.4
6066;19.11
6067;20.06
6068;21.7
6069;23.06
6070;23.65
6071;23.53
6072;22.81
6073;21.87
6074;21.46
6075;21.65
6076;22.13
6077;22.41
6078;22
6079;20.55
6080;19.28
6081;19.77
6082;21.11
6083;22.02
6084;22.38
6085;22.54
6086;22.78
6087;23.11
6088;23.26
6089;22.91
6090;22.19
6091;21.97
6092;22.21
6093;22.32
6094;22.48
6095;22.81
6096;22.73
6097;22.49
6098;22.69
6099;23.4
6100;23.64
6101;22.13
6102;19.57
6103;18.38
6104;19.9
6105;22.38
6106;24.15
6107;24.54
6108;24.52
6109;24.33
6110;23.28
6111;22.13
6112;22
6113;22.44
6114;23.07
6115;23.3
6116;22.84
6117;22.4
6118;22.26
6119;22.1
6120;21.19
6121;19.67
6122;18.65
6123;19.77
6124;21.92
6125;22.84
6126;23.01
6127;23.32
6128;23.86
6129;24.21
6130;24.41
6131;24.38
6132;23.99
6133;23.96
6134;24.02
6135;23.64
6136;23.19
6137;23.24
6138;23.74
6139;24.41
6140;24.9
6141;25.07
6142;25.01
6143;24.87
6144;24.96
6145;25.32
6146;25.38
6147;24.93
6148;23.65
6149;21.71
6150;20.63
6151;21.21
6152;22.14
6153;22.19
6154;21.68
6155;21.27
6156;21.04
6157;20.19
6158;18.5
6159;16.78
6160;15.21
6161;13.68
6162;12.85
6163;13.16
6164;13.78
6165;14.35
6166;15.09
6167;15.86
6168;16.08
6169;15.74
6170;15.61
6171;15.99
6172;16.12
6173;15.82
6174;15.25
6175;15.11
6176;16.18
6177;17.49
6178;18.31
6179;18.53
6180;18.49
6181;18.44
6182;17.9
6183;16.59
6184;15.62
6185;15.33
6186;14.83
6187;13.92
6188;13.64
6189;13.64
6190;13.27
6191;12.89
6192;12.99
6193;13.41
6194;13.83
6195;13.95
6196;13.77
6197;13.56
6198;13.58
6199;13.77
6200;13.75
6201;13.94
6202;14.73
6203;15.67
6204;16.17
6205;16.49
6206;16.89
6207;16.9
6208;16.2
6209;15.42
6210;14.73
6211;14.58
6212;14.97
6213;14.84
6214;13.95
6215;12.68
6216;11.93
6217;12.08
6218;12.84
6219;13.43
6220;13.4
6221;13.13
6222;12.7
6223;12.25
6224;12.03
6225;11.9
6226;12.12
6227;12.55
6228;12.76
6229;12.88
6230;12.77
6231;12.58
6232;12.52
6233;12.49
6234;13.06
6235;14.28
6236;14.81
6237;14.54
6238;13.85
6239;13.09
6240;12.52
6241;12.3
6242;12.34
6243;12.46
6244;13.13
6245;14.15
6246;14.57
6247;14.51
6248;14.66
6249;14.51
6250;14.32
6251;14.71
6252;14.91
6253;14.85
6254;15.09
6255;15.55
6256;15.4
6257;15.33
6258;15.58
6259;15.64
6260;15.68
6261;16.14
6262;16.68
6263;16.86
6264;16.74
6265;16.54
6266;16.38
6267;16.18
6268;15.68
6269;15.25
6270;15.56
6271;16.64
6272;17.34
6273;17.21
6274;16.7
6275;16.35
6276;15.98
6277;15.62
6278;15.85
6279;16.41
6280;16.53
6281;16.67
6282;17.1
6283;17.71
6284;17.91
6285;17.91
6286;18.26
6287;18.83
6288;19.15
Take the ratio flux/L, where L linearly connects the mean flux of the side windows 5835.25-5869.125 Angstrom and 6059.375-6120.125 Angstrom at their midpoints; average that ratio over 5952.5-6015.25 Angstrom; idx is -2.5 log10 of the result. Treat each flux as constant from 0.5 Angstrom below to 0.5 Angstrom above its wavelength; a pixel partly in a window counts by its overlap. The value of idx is 0.18 mag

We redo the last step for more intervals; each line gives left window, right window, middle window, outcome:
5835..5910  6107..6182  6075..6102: -0.134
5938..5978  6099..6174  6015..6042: -0.088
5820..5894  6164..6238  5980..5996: -0.131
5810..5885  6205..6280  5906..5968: 0.143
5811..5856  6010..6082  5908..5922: 0.374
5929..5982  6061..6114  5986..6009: -0.033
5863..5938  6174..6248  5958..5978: -0.185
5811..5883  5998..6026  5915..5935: 0.238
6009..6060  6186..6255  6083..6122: -0.246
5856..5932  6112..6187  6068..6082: -0.190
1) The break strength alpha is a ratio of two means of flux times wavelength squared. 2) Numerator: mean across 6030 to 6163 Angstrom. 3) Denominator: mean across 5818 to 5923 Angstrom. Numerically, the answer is 1.48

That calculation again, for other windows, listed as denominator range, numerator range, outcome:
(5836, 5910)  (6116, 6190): 1.43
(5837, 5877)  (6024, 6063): 1.24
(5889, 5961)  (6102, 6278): 1.34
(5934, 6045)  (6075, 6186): 1.22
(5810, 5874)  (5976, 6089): 1.12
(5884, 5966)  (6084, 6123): 1.70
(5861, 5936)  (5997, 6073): 1.54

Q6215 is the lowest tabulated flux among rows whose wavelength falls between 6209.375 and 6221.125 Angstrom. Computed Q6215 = 11.93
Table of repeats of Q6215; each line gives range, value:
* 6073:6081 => 19.28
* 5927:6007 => 14.6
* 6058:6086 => 19.11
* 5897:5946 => 8.012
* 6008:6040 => 17.61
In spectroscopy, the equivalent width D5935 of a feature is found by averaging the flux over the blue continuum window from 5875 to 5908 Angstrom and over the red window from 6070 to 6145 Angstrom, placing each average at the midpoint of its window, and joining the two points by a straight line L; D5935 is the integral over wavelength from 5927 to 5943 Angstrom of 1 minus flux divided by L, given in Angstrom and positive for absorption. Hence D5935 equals -2.2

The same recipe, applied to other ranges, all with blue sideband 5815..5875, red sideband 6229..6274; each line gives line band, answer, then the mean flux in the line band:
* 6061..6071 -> -2.9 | 21.4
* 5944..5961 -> 1.7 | 15.9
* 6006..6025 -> -1.7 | 18.6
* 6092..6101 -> -3.6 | 22.7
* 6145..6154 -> -4.0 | 22.8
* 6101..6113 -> -4.5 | 22.3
